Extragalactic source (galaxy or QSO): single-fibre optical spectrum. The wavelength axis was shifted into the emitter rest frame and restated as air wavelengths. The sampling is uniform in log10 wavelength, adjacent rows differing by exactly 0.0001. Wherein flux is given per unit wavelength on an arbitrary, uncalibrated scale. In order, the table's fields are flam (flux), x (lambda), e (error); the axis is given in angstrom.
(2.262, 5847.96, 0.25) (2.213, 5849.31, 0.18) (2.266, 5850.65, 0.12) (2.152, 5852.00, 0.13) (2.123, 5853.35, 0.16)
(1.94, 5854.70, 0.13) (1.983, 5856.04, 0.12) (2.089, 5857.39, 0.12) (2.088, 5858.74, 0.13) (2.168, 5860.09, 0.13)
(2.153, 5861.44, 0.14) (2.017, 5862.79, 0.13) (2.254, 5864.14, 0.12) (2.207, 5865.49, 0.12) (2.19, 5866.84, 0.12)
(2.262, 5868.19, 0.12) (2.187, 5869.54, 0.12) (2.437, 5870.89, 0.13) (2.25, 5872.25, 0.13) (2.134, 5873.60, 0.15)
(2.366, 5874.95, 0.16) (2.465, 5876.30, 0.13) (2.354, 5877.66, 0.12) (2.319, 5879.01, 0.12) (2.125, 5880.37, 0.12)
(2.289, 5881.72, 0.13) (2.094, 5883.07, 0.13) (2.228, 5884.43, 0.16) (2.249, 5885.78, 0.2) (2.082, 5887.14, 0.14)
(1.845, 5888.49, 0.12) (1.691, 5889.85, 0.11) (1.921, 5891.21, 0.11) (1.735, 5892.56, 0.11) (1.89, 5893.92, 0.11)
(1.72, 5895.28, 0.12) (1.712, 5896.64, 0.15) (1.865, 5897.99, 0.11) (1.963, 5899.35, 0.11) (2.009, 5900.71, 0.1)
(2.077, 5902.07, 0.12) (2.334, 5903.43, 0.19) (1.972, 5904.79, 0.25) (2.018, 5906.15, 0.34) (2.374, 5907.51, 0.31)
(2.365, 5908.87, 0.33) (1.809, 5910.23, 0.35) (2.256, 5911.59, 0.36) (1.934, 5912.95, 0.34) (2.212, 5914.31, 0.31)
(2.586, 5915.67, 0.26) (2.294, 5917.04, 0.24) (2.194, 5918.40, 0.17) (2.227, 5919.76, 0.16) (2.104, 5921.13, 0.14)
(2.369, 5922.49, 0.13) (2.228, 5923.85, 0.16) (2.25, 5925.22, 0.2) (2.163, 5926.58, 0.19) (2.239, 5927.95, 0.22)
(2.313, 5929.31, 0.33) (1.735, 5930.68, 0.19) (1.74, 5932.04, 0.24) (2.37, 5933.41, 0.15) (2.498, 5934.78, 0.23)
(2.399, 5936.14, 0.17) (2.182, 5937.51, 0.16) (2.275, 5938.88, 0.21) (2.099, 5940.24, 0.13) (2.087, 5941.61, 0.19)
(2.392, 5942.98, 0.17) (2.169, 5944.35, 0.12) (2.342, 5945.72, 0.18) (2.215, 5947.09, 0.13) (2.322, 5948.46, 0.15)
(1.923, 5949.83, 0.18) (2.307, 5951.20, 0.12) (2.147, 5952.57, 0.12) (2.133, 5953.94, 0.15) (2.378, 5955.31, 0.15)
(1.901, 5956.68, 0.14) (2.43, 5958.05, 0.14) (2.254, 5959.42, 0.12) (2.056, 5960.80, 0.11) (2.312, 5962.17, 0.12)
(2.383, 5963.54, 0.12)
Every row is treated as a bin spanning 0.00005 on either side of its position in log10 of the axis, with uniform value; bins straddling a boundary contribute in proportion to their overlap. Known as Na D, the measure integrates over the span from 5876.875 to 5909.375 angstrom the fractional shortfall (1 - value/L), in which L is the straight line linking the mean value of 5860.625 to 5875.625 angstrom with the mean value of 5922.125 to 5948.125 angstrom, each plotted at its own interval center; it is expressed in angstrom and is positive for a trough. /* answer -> 2.5 angstrom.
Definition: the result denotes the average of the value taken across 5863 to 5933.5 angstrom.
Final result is 2.13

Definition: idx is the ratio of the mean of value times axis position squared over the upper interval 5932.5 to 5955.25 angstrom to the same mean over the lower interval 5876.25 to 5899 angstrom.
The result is 1.1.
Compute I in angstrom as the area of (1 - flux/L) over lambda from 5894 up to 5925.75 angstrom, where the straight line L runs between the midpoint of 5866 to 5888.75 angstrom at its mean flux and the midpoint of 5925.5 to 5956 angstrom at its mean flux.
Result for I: 1.4 angstrom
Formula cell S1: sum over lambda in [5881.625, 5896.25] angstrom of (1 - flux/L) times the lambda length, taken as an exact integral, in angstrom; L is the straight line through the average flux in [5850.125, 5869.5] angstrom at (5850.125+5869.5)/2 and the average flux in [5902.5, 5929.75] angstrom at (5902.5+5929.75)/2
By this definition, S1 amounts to 1.45 angstrom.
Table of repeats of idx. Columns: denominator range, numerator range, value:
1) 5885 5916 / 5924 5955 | 1.10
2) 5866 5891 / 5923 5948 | 1.03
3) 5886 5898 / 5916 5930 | 1.23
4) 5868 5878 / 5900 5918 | 0.95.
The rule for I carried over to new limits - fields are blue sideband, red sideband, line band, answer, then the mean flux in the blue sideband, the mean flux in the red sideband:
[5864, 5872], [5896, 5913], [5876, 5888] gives -0.3 angstrom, 2.26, 2.06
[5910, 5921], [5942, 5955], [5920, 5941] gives 0.1 angstrom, 2.2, 2.22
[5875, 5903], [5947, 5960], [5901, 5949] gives -1.6 angstrom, 2.04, 2.2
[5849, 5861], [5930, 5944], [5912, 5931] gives -0.4 angstrom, 2.11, 2.18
